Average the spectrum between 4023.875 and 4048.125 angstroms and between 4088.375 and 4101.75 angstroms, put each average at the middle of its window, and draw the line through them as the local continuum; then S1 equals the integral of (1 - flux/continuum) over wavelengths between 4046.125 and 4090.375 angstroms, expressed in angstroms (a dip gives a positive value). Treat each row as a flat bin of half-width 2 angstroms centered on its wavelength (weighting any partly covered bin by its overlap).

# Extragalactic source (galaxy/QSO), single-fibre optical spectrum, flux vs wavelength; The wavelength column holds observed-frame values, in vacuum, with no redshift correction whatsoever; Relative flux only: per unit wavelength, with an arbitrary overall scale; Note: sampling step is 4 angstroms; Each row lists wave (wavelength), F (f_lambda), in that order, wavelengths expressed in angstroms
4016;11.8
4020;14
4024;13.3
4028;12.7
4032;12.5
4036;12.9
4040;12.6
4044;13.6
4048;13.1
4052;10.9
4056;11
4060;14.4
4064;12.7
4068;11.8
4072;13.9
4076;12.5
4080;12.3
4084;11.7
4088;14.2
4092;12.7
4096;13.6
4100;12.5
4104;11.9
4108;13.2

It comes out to 1.4 angstroms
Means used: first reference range 12.9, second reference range 13.1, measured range 12.6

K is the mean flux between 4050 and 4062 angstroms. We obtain 12.1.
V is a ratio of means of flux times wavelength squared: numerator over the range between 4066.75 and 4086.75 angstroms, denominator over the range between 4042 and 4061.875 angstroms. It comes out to 1.01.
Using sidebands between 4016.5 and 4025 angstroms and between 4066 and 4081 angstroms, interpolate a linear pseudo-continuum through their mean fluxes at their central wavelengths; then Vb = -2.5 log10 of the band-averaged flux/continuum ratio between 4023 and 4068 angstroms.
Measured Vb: 0.03 mag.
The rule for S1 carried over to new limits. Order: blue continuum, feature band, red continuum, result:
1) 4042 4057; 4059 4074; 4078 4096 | -0.8 angstroms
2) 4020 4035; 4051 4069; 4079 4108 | 0.9 angstroms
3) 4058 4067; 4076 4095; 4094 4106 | 0.3 angstroms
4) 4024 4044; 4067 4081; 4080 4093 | 0.1 angstroms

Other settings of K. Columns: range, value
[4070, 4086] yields 12.6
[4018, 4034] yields 13.1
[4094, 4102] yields 13.1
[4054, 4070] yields 12.5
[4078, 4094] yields 12.7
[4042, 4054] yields 12.5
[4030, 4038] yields 12.7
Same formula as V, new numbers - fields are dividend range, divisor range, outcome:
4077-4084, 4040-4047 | 0.93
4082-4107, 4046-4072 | 1.05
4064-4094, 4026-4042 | 1.03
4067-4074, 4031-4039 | 1.04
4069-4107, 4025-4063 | 1.03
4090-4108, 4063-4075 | 1.01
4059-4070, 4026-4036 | 1.03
